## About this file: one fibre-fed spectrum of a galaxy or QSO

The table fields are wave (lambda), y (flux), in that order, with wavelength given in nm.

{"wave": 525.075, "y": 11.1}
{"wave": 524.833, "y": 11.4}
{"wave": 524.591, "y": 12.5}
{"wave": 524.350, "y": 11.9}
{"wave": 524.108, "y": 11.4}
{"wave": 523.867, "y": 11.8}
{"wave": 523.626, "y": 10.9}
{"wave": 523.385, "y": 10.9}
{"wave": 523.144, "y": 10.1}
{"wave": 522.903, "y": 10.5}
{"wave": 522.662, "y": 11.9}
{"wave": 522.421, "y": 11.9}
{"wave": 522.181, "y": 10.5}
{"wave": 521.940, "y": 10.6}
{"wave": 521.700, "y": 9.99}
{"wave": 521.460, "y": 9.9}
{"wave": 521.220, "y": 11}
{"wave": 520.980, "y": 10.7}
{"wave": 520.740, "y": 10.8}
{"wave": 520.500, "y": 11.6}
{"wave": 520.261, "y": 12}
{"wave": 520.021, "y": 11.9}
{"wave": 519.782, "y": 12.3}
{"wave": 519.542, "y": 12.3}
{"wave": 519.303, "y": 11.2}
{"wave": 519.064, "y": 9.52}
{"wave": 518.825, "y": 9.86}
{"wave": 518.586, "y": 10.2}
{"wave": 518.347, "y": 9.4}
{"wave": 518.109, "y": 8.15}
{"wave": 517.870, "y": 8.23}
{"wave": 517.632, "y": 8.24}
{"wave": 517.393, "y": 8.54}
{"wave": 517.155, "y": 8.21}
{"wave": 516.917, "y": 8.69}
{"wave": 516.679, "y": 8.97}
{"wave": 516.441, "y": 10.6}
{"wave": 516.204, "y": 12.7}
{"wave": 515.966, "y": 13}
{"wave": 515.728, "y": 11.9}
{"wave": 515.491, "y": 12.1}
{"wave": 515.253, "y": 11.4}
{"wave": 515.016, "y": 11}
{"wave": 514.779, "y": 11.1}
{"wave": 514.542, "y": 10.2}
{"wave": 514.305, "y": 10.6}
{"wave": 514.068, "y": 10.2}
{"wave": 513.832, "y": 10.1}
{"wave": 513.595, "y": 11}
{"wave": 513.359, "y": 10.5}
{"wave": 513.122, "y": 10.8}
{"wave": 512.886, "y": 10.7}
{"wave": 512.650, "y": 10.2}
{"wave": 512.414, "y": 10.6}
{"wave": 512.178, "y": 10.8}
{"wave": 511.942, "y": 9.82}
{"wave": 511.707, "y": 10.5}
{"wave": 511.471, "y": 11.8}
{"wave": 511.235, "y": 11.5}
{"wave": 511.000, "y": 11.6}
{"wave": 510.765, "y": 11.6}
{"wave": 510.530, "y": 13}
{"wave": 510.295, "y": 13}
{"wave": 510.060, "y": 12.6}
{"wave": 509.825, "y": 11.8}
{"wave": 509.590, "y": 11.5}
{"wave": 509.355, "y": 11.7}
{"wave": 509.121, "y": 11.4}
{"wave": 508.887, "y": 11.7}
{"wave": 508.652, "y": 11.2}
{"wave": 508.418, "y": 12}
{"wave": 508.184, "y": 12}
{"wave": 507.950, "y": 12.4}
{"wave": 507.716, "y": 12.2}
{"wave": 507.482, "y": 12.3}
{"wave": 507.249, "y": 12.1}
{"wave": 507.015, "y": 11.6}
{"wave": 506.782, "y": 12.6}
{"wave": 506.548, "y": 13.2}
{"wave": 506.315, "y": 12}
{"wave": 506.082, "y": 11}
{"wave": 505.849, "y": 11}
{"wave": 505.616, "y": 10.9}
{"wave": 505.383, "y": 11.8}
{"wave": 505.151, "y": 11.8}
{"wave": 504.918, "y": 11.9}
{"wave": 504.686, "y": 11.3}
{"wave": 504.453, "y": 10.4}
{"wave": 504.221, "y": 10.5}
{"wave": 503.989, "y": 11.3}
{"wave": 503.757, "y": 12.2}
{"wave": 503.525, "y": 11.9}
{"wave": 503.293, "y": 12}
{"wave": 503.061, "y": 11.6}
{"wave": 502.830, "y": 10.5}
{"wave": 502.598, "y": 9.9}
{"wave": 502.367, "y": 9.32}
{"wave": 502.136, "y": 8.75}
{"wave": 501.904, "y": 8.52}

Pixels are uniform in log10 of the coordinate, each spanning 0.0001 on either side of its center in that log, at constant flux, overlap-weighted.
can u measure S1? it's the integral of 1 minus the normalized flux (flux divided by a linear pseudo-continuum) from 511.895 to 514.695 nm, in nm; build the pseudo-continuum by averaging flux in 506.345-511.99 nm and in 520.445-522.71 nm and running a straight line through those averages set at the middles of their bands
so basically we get 0.26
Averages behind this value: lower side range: 11.9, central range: 10.5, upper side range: 10.8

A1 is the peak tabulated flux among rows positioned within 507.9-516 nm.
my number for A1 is 13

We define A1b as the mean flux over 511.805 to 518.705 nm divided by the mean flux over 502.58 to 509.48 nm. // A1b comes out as 0.88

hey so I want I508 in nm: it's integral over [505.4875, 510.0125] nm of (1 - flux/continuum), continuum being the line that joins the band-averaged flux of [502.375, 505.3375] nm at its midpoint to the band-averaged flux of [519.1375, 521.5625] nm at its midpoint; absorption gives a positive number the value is -0.24 nm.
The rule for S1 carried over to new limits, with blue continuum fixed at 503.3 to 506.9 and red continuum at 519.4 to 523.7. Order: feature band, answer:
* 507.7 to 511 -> -0.149 nm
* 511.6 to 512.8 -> 0.105 nm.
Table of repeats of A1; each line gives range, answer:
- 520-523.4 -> 12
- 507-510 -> 12.4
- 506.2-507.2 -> 13.2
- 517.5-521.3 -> 12.3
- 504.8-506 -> 11.9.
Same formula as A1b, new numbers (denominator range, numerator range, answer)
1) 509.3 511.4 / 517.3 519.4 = 0.77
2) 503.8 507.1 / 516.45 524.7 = 0.91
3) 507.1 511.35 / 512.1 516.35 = 0.92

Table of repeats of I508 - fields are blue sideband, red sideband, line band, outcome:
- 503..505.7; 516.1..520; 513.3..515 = -0.04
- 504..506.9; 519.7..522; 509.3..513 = -0.02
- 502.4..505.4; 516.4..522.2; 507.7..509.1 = -0.12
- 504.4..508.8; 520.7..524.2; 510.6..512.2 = 0.05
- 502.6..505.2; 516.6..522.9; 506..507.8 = -0.17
